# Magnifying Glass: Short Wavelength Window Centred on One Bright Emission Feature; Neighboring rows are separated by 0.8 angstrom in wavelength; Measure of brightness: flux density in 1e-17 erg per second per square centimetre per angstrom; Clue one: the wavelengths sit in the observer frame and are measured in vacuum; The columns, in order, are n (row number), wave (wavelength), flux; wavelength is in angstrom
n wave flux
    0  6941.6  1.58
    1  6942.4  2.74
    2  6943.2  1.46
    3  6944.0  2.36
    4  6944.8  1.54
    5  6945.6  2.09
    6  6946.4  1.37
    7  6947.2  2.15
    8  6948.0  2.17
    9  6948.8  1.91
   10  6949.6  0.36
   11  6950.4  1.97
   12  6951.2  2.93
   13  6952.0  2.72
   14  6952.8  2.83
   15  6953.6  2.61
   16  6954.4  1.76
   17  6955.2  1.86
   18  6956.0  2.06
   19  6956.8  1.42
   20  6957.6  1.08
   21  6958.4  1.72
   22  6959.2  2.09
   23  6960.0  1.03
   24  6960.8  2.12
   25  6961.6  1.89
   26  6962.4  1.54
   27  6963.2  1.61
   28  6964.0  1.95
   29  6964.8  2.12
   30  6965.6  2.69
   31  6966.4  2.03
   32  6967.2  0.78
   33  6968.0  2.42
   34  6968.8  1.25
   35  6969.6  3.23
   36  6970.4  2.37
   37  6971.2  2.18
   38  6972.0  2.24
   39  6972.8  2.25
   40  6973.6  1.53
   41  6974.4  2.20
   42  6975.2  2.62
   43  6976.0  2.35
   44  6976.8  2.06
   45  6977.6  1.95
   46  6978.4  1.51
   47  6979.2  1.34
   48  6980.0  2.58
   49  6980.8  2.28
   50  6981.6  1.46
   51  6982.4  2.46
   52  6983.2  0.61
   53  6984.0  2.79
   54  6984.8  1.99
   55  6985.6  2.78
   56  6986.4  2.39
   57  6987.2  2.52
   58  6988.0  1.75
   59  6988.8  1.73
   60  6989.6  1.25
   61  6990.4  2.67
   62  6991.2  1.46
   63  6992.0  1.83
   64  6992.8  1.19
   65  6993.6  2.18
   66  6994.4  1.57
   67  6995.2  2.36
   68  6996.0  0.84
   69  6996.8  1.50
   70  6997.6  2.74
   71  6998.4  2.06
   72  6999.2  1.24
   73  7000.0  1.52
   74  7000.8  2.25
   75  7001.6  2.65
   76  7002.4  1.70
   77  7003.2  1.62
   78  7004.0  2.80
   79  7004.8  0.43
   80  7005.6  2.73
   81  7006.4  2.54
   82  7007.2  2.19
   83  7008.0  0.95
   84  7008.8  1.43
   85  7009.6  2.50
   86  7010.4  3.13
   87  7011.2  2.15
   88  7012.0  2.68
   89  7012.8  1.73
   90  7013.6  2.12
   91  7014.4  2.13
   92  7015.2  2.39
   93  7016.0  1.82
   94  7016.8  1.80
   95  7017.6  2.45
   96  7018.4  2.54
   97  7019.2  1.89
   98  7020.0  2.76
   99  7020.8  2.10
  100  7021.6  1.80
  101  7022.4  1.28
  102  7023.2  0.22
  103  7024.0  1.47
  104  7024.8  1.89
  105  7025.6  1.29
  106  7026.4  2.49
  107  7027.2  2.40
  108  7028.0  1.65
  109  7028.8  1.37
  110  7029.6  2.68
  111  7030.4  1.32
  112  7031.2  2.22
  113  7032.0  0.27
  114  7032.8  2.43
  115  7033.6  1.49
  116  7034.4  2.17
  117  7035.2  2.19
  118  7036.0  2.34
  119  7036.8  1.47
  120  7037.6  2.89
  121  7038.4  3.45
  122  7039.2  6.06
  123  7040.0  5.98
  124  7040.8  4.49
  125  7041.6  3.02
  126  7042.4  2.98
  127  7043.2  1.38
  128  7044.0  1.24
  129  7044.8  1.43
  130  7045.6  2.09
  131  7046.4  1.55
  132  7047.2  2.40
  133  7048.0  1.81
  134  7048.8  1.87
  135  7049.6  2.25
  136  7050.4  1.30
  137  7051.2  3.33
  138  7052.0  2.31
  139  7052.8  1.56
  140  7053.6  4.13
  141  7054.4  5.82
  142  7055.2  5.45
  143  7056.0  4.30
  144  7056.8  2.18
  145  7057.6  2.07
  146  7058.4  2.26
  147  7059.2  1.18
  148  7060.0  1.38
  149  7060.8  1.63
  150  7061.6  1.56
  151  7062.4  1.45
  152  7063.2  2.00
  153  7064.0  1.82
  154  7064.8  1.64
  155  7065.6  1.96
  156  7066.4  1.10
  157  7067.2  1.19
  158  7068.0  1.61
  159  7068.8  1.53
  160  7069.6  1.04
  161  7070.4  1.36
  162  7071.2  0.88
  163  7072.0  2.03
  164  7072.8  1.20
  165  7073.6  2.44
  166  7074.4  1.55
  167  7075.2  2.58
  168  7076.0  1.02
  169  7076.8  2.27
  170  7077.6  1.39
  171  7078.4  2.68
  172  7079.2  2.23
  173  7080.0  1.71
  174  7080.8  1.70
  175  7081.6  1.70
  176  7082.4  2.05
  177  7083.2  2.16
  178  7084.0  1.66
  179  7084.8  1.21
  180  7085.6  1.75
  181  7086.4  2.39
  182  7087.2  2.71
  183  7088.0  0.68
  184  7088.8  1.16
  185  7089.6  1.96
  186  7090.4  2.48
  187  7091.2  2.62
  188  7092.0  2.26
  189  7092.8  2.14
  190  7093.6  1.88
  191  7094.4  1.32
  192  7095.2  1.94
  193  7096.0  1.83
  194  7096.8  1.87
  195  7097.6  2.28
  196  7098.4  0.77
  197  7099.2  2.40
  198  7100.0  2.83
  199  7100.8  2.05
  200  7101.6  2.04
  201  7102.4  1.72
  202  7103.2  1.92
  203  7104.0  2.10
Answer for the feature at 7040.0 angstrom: [S II]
